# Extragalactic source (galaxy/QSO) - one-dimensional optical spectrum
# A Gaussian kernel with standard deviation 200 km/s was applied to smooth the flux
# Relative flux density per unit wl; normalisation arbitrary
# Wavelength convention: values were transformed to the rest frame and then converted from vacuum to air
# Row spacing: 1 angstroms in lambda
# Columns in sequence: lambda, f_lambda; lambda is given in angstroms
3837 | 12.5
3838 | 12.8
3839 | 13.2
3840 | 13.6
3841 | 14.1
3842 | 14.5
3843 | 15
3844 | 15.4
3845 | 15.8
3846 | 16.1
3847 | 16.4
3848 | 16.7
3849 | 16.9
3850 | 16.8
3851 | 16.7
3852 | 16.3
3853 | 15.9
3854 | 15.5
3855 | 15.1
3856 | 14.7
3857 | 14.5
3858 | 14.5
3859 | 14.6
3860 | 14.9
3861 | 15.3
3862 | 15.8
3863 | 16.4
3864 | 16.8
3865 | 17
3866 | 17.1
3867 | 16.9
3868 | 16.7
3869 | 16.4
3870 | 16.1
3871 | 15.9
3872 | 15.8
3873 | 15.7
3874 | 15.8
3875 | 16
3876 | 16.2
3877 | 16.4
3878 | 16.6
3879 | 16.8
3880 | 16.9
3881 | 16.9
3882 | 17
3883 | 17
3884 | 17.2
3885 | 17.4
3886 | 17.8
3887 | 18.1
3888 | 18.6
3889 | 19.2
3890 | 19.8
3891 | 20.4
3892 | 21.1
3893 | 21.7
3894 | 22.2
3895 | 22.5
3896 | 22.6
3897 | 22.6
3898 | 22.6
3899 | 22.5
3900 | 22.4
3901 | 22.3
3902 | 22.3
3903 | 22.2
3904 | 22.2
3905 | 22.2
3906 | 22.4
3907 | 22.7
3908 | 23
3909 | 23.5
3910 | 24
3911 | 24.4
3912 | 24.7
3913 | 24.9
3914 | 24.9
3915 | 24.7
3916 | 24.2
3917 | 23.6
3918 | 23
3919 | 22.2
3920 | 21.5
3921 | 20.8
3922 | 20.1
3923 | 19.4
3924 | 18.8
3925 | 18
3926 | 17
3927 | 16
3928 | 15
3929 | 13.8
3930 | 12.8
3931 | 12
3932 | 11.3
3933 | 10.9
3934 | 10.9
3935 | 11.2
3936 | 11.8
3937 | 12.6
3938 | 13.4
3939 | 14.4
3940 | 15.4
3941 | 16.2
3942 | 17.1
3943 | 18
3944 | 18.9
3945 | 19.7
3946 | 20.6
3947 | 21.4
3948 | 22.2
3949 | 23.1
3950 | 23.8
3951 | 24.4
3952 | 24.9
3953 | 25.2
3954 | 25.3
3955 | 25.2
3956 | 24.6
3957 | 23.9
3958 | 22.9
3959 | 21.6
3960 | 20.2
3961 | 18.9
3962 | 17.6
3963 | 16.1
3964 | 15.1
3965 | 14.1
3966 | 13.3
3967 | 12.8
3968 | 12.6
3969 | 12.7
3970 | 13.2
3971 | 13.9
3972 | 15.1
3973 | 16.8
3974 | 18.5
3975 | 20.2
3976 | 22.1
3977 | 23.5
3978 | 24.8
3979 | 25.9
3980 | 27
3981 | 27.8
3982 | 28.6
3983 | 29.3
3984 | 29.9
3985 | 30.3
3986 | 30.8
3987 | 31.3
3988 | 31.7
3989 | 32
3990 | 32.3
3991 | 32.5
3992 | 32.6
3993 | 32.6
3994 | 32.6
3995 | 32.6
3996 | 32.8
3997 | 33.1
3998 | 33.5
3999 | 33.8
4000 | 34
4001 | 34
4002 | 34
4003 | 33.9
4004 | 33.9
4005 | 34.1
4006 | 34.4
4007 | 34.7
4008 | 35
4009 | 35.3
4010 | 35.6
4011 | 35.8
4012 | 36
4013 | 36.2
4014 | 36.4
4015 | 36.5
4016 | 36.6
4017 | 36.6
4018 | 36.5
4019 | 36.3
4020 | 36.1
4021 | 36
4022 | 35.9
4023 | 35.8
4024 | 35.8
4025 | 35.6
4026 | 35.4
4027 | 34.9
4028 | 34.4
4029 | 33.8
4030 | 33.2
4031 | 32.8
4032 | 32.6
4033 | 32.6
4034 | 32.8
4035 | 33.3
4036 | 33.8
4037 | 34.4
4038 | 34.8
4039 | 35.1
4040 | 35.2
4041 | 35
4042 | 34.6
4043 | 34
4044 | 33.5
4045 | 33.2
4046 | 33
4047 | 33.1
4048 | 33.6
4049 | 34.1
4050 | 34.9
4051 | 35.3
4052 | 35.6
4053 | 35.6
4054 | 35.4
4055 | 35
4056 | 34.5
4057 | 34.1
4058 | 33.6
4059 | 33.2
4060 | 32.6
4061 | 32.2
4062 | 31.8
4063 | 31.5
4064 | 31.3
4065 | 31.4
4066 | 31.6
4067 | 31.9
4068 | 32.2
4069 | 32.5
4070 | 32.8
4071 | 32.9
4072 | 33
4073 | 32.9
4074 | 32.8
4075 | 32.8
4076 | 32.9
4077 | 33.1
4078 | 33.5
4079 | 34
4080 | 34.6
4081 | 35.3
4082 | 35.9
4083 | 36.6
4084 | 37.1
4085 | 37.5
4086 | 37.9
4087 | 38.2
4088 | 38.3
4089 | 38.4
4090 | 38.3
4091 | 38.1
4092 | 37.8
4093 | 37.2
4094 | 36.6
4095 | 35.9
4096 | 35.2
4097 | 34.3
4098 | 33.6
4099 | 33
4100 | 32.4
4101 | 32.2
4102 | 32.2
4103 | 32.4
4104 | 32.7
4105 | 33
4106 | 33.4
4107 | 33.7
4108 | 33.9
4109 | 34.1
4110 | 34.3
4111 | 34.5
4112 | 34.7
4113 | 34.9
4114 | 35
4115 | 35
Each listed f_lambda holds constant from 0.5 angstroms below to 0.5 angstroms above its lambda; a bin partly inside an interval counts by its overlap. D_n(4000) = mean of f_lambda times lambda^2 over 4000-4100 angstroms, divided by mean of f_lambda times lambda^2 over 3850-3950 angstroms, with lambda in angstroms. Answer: 2.03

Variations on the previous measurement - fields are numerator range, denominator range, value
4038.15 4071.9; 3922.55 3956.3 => 2.00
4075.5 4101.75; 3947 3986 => 1.77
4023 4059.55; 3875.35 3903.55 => 1.88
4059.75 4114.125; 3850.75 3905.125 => 2.11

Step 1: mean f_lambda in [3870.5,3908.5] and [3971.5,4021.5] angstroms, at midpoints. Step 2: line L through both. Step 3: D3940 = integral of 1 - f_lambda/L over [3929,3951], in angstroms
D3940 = 7.9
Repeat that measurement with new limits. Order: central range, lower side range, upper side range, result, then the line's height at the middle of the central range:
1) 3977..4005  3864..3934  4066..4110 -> -4.8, 26.7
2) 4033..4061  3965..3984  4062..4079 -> -4.5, 29.4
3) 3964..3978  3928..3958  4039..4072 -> 3.6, 22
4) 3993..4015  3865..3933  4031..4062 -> -3.4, 29.8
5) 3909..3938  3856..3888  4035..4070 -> 3.7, 21.3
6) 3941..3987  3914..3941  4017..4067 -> 2.2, 22.4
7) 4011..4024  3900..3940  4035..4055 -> -2.2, 31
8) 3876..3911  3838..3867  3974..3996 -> -1.1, 19.7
